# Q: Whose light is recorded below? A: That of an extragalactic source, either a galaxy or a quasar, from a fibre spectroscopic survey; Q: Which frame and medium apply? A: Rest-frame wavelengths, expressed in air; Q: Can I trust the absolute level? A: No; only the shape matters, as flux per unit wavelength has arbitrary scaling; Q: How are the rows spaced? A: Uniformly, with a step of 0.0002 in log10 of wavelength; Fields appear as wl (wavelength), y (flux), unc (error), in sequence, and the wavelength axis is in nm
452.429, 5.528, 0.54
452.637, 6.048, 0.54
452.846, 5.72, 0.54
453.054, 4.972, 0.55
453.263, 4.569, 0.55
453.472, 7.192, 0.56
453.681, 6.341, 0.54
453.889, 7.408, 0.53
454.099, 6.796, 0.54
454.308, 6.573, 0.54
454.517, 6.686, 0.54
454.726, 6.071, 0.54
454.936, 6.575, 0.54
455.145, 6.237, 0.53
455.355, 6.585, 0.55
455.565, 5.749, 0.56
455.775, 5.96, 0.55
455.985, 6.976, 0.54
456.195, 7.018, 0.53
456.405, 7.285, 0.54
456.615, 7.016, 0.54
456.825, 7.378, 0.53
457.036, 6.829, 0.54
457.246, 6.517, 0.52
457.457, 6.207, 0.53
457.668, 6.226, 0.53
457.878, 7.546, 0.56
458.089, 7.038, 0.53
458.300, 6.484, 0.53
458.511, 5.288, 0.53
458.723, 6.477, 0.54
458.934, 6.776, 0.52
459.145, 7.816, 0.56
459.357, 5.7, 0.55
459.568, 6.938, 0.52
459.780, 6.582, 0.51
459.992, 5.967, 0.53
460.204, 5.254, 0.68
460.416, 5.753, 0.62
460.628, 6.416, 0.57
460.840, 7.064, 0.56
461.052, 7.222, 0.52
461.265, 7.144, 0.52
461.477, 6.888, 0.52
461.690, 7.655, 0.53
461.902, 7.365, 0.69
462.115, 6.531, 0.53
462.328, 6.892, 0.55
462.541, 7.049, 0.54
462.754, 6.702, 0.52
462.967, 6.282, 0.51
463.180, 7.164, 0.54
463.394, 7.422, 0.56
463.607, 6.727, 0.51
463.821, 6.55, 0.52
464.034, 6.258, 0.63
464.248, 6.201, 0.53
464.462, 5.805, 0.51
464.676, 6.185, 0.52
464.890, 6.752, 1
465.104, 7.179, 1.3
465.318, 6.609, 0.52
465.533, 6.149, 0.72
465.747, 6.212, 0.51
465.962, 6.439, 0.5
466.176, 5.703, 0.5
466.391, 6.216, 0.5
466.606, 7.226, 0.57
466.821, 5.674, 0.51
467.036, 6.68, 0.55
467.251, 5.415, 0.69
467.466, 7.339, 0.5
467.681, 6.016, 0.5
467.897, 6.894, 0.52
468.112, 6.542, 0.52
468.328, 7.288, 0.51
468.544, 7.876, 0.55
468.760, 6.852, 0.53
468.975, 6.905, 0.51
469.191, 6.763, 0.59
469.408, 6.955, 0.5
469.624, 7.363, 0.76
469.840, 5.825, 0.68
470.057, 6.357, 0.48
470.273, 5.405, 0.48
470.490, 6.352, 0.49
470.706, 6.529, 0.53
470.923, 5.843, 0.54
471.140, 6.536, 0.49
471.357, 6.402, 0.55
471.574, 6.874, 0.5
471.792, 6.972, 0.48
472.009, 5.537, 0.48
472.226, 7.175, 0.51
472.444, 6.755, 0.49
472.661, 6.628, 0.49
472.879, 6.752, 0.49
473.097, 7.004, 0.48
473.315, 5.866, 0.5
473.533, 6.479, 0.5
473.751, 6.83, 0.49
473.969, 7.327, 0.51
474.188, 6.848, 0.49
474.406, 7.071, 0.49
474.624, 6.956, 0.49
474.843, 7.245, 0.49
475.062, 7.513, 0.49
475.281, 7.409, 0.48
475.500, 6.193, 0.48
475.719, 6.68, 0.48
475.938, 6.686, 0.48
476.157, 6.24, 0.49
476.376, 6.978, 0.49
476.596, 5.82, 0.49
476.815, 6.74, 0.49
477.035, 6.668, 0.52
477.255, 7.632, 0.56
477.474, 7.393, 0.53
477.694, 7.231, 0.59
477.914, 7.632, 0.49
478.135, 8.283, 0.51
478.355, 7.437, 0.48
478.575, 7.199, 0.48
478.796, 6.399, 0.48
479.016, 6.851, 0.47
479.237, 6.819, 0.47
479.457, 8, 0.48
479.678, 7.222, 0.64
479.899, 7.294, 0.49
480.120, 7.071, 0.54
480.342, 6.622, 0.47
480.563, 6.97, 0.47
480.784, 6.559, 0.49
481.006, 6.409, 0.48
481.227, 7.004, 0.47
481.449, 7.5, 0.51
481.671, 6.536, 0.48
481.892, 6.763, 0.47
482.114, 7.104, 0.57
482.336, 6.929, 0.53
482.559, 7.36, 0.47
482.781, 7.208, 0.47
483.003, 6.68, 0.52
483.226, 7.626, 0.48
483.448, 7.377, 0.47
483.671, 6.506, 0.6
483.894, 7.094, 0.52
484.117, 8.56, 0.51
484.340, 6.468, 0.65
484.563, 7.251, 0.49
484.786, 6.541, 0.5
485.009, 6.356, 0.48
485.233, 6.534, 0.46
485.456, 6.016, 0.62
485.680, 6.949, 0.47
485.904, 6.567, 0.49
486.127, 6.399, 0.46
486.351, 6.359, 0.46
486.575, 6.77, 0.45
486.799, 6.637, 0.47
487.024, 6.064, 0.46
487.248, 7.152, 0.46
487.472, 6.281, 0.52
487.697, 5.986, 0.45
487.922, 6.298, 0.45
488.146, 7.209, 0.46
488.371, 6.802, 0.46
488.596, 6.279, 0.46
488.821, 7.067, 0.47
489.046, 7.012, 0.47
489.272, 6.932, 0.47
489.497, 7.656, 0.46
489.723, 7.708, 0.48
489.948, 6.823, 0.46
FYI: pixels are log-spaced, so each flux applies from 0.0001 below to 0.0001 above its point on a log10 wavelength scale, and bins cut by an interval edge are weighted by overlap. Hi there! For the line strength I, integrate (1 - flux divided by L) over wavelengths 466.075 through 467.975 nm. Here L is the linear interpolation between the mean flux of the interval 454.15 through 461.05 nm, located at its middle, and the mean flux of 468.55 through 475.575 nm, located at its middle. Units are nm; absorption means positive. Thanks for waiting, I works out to 0.08 nm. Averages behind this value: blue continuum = 6.54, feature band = 6.34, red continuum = 6.69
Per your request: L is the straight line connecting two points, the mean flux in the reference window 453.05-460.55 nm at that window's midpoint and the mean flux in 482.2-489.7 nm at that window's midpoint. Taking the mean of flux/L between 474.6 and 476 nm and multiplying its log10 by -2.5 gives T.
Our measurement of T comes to -0.04 mag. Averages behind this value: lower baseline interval 6.49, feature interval 6.96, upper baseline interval 6.83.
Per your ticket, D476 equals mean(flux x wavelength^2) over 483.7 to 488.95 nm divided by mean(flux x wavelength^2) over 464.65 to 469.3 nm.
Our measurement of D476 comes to 1.1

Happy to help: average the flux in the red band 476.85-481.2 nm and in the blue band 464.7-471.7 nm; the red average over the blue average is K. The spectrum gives 1.1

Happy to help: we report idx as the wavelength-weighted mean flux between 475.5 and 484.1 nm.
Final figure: 7.02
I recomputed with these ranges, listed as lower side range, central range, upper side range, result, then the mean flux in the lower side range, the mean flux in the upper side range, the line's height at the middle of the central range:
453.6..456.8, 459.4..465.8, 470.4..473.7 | -0.036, 6.64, 6.52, 6.59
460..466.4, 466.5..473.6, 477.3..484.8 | 0.225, 6.59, 7.13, 6.8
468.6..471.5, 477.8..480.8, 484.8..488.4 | -0.312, 6.5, 6.52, 6.51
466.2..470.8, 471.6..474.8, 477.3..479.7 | 0.087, 6.58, 7.33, 6.93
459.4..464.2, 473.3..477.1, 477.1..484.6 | 0.128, 6.7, 7.14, 7.01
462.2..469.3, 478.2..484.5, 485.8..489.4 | -0.430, 6.6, 6.62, 6.62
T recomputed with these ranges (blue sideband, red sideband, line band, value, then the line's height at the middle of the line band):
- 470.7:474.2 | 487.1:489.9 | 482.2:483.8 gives -0.05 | 6.77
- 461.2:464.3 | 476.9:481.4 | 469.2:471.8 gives 0.09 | 6.99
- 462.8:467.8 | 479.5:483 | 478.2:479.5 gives -0.03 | 6.9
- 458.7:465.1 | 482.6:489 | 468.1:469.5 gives -0.06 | 6.69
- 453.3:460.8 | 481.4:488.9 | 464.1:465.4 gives 0.03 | 6.61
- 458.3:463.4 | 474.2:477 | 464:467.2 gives 0.06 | 6.7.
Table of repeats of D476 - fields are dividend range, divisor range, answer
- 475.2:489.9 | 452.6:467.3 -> 1.16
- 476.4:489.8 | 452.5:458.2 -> 1.20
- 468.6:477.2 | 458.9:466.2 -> 1.05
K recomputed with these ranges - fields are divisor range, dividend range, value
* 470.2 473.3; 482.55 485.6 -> 1.07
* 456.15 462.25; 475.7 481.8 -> 1.04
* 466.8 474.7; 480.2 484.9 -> 1.06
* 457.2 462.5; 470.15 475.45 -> 1.01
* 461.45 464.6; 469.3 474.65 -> 0.97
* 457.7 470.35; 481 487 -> 1.04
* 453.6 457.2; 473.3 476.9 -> 1.02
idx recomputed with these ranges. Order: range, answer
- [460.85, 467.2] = 6.65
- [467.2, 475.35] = 6.71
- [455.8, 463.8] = 6.74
